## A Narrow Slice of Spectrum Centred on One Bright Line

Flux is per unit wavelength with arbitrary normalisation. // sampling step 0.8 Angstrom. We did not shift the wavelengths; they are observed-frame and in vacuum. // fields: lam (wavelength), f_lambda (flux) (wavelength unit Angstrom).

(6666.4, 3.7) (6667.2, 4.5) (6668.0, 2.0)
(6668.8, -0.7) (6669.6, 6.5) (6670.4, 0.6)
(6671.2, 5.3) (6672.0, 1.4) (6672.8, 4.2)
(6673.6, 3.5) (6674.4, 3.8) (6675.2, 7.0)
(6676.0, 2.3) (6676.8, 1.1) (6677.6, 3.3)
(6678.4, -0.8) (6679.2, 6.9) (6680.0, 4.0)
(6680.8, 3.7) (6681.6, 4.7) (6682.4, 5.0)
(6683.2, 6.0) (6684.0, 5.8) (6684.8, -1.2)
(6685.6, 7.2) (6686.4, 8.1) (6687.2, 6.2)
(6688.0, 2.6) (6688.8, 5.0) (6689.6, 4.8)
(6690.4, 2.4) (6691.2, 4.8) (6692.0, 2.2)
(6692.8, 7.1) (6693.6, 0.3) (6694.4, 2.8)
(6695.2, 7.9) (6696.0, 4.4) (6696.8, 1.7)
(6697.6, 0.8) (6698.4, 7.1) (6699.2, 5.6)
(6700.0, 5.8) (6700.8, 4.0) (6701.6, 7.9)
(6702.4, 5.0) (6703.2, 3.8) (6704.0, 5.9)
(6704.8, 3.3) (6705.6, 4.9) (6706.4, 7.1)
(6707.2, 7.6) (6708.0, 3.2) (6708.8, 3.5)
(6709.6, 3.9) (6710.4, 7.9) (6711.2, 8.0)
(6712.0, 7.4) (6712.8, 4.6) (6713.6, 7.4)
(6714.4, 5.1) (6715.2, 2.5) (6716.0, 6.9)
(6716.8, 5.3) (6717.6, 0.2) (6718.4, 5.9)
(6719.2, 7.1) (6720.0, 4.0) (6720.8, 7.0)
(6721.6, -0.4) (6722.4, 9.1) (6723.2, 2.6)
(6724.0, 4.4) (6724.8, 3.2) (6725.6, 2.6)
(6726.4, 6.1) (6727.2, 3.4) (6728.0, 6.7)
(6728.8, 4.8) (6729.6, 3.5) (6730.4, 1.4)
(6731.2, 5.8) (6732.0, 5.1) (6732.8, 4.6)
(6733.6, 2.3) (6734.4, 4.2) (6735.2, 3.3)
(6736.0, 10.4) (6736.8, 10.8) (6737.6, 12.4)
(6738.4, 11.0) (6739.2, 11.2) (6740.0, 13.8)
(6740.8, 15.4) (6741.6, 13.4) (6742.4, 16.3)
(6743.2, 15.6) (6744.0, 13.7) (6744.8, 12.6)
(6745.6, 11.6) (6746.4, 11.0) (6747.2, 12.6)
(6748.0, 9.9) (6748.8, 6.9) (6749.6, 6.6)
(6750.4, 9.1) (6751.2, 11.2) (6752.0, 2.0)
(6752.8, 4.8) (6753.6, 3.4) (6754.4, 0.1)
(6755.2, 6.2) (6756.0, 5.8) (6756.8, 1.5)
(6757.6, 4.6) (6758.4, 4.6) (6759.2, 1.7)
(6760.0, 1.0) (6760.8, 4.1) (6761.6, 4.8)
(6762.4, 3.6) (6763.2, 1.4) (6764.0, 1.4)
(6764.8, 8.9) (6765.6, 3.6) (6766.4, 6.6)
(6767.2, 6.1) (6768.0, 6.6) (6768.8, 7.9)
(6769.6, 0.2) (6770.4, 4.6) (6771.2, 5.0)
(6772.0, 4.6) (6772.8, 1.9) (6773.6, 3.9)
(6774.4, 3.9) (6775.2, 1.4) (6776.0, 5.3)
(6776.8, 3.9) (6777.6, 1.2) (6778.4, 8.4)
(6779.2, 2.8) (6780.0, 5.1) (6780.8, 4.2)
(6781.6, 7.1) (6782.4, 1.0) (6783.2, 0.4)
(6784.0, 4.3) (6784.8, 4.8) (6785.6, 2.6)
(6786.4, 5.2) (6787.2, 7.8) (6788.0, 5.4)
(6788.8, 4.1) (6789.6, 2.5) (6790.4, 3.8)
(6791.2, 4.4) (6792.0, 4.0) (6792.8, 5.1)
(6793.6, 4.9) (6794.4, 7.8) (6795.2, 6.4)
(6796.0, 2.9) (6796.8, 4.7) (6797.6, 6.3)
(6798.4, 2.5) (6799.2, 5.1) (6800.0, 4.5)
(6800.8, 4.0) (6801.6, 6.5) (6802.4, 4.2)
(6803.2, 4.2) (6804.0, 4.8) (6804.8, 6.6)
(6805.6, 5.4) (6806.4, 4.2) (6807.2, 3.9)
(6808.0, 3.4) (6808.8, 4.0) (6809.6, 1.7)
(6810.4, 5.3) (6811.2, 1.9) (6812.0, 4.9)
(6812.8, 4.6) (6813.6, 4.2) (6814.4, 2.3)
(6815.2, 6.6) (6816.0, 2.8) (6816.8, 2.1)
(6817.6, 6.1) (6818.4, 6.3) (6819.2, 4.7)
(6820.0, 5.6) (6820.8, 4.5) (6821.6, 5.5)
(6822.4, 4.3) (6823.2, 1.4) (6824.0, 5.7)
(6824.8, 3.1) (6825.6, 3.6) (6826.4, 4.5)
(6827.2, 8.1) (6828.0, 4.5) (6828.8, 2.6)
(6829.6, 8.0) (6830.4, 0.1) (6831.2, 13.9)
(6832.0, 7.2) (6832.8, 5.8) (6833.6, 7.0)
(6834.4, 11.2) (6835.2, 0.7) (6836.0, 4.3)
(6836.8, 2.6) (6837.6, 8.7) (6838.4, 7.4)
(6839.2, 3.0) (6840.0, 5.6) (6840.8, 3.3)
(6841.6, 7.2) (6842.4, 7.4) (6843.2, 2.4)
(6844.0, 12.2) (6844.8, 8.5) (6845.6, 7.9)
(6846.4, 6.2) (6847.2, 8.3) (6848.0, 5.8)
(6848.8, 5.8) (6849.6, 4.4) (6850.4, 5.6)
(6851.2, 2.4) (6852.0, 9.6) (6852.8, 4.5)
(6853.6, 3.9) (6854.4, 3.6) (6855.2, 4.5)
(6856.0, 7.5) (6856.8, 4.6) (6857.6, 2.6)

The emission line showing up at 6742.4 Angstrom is [O II]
